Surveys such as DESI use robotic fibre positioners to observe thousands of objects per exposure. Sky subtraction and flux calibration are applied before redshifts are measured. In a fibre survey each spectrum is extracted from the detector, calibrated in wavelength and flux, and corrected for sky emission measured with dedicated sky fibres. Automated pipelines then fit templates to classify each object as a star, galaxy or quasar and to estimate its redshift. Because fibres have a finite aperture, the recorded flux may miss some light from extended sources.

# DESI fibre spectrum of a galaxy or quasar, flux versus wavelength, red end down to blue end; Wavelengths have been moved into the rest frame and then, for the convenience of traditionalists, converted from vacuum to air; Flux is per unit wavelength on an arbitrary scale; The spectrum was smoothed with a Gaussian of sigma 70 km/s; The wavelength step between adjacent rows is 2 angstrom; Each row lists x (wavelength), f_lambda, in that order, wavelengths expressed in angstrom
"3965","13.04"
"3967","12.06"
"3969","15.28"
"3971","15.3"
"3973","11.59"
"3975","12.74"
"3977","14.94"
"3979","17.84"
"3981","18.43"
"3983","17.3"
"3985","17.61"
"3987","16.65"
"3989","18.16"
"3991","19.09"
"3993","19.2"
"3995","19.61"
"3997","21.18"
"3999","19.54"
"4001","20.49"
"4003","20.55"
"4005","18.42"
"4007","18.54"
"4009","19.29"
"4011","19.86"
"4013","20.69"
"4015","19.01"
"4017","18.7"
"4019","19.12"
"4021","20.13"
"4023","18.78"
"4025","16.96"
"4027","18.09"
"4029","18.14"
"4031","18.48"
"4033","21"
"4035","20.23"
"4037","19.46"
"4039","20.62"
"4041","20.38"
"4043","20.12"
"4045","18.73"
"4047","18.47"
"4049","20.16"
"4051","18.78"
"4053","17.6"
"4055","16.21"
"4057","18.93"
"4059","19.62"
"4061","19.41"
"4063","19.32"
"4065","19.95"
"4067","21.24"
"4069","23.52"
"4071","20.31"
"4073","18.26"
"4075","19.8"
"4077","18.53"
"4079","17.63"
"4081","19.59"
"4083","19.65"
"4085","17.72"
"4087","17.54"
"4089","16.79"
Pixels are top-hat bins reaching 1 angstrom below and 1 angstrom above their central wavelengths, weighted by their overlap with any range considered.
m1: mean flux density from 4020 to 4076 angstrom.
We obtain 19.4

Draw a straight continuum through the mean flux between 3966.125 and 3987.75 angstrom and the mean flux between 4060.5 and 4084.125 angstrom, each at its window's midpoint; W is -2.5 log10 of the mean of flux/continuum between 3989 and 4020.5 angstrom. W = -0.17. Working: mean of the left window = 15.4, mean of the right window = 19.8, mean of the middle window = 19.5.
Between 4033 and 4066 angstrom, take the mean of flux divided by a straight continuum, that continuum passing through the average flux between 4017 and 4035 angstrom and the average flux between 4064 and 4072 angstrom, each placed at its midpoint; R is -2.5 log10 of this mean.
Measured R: 0.049 mag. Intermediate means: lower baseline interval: 18.9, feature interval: 19.3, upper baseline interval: 21.3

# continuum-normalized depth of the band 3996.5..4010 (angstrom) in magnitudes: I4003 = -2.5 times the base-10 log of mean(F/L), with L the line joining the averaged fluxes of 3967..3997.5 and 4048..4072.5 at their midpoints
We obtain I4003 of -0.126 mag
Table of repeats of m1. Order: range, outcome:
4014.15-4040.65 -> 19.2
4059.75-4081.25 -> 19.8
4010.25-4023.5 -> 19.5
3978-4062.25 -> 19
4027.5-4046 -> 19.6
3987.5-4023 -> 19.4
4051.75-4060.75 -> 18.2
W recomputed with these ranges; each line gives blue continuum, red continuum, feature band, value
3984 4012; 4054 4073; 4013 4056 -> 0.025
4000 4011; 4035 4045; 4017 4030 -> 0.069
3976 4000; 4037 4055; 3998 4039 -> -0.031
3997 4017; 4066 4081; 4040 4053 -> 0.027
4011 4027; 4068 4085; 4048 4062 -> 0.039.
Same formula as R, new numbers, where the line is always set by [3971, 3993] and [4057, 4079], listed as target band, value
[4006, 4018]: -0.098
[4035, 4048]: -0.049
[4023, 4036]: -0.027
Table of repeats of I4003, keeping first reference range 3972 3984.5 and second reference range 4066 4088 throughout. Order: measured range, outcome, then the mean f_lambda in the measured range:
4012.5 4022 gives -0.142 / 19.5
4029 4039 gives -0.114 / 19.7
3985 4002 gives -0.184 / 19.1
